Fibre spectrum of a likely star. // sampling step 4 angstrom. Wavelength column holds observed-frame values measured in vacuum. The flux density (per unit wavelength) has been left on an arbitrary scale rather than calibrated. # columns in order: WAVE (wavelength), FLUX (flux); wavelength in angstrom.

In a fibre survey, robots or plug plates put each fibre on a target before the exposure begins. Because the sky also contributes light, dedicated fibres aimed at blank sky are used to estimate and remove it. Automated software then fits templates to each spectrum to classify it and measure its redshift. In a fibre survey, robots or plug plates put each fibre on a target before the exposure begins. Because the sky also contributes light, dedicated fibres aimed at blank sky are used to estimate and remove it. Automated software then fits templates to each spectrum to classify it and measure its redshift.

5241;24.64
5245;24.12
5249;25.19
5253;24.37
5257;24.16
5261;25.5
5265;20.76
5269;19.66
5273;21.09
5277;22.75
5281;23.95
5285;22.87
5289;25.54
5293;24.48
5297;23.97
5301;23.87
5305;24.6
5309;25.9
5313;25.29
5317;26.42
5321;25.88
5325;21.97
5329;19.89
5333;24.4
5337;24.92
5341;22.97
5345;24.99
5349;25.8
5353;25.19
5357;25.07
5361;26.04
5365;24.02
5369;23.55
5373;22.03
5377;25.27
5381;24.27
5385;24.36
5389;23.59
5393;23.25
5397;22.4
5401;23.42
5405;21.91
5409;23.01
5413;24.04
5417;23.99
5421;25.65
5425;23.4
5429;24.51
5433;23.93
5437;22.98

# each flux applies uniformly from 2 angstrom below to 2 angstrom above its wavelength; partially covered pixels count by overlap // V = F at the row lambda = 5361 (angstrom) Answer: 26.04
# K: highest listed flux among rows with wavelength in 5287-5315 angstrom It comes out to 25.9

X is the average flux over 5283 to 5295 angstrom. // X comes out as 24.3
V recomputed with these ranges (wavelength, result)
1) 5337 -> 24.92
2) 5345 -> 24.99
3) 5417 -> 23.99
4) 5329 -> 19.89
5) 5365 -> 24.02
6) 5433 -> 23.93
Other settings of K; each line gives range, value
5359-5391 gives 26.04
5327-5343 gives 24.92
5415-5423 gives 25.65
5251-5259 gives 24.37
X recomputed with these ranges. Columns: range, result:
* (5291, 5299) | 24.2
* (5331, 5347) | 24.3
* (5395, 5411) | 22.7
